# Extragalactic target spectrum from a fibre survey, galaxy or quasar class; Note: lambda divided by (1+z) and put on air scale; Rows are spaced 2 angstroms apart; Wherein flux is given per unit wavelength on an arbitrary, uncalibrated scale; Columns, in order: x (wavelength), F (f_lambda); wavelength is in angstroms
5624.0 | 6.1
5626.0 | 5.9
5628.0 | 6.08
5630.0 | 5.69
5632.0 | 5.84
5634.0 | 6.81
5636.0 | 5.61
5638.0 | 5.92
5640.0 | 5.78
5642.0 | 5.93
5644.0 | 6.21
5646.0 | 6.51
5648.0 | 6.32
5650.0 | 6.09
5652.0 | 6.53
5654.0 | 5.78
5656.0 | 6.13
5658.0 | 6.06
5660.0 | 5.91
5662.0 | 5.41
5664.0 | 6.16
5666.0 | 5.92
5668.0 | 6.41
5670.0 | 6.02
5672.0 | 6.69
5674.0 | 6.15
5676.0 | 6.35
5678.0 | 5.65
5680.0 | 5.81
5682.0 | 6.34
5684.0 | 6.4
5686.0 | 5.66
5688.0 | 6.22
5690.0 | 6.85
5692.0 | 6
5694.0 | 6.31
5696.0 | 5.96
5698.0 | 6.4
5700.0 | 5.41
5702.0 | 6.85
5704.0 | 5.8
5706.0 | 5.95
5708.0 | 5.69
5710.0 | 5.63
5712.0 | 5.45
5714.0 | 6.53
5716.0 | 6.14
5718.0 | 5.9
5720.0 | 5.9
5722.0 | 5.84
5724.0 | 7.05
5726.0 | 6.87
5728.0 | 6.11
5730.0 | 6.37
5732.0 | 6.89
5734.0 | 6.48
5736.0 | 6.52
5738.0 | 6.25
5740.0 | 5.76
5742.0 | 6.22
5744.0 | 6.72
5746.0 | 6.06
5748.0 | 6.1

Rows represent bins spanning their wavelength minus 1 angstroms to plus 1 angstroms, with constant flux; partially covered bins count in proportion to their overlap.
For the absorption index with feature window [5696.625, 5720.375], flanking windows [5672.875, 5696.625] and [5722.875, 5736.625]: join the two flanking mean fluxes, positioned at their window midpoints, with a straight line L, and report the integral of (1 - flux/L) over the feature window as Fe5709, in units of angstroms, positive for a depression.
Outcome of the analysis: 1.5 angstroms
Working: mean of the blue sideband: 6.15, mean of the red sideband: 6.61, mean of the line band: 5.97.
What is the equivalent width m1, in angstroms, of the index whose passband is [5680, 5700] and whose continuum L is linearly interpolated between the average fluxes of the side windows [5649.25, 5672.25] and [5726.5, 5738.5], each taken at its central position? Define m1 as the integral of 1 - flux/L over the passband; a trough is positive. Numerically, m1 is 0.18 angstroms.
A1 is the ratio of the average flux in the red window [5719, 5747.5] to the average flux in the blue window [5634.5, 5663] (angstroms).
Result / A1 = 1.05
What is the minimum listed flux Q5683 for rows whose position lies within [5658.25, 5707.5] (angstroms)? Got 5.41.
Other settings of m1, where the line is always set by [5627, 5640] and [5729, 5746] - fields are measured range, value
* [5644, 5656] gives -0.4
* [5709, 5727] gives 0.5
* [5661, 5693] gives 0.1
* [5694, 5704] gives 0.2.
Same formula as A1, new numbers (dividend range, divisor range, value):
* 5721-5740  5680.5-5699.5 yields 1.04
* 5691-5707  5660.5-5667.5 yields 1.04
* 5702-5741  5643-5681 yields 1.01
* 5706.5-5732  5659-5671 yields 1.03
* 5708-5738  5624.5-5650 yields 1.03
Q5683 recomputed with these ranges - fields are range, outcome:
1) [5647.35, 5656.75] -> 5.78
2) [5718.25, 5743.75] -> 5.76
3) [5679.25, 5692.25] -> 5.66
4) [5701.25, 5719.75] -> 5.45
